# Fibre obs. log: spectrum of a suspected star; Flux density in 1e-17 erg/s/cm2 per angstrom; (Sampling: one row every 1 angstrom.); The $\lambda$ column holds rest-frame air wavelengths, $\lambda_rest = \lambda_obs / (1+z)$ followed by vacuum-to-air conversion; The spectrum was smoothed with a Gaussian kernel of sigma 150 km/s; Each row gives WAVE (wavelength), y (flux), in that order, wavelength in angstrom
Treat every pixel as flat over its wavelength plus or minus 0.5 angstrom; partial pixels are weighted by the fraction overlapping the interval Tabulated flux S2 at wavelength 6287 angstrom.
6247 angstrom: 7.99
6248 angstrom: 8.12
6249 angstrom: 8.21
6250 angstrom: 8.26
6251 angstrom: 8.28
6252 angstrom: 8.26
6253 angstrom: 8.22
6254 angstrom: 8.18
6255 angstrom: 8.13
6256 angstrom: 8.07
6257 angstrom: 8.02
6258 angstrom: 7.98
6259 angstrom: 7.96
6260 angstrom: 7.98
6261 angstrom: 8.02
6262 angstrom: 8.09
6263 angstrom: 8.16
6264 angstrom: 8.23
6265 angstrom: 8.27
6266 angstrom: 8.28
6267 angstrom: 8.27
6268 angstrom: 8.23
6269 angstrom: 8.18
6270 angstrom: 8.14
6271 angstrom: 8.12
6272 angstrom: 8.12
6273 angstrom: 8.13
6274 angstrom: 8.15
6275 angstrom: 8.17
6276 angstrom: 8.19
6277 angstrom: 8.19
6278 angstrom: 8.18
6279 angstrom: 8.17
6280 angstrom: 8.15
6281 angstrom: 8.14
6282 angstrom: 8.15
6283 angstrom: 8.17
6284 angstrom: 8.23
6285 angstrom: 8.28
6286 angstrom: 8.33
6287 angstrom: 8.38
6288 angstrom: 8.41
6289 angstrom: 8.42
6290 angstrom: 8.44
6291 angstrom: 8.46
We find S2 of 8.38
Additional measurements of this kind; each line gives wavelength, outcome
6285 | 8.28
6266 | 8.28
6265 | 8.27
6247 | 7.99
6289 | 8.42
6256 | 8.07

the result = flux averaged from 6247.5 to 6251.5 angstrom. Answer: 8.22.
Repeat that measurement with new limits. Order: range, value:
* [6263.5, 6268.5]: 8.26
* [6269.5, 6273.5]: 8.13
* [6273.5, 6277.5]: 8.17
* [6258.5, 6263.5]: 8.04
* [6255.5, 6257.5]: 8.04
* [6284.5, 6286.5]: 8.3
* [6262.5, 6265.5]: 8.22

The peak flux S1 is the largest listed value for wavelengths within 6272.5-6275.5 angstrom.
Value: 8.17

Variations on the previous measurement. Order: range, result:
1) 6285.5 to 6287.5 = 8.38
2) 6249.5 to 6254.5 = 8.28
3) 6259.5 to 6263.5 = 8.16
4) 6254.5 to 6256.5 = 8.13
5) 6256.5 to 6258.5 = 8.02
